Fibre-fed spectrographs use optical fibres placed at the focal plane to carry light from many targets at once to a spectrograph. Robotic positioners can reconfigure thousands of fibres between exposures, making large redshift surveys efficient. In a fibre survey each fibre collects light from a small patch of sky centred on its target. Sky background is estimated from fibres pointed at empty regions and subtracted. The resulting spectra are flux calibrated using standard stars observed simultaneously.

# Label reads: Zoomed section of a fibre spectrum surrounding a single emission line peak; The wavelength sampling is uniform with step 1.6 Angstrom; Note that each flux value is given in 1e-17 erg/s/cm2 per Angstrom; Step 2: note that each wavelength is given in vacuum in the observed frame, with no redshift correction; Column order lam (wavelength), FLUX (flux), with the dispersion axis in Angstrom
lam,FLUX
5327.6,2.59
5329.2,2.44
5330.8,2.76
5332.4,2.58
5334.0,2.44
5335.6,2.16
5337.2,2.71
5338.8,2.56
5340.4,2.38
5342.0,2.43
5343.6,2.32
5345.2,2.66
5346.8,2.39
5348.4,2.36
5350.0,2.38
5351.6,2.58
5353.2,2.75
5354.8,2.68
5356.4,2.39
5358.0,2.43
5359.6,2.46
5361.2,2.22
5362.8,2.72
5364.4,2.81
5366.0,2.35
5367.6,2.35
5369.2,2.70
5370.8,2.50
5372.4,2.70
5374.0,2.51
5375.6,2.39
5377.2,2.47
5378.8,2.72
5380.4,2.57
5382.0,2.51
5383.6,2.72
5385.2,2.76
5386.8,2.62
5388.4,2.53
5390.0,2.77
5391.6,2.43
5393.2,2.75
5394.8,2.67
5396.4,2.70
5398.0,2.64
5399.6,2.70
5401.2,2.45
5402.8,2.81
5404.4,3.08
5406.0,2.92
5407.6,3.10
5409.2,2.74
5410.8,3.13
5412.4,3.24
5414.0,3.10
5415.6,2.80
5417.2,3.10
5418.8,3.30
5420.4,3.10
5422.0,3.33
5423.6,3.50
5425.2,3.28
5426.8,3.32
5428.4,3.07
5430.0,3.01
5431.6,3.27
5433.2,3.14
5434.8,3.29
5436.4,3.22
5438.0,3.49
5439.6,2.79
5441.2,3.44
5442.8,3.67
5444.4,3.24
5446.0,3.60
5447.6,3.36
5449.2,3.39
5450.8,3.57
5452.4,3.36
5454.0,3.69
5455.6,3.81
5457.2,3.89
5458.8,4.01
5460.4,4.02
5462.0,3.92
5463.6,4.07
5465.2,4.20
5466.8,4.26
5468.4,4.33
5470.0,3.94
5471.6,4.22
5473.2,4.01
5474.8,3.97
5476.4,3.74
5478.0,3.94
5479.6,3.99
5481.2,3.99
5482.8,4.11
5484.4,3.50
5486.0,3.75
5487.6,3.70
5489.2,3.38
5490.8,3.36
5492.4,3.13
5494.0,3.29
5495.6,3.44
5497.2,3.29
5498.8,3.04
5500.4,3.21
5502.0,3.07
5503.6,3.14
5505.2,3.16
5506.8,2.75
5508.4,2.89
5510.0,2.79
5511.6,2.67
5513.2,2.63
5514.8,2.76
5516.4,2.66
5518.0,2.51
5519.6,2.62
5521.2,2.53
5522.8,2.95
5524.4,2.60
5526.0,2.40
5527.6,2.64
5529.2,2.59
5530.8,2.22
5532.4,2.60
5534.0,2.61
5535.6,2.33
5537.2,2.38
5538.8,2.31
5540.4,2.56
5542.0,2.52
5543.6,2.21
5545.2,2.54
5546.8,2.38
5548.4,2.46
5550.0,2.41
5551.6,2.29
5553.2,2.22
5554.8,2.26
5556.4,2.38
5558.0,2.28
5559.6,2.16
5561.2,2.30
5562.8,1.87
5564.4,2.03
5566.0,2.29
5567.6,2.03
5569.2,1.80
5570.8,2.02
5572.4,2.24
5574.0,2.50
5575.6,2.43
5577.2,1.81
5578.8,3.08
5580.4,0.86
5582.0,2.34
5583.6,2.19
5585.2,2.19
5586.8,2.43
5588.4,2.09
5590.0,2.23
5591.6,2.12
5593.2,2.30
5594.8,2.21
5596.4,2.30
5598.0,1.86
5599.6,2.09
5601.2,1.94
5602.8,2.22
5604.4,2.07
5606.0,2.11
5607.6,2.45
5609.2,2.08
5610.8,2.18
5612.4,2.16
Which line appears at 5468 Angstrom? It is C III]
